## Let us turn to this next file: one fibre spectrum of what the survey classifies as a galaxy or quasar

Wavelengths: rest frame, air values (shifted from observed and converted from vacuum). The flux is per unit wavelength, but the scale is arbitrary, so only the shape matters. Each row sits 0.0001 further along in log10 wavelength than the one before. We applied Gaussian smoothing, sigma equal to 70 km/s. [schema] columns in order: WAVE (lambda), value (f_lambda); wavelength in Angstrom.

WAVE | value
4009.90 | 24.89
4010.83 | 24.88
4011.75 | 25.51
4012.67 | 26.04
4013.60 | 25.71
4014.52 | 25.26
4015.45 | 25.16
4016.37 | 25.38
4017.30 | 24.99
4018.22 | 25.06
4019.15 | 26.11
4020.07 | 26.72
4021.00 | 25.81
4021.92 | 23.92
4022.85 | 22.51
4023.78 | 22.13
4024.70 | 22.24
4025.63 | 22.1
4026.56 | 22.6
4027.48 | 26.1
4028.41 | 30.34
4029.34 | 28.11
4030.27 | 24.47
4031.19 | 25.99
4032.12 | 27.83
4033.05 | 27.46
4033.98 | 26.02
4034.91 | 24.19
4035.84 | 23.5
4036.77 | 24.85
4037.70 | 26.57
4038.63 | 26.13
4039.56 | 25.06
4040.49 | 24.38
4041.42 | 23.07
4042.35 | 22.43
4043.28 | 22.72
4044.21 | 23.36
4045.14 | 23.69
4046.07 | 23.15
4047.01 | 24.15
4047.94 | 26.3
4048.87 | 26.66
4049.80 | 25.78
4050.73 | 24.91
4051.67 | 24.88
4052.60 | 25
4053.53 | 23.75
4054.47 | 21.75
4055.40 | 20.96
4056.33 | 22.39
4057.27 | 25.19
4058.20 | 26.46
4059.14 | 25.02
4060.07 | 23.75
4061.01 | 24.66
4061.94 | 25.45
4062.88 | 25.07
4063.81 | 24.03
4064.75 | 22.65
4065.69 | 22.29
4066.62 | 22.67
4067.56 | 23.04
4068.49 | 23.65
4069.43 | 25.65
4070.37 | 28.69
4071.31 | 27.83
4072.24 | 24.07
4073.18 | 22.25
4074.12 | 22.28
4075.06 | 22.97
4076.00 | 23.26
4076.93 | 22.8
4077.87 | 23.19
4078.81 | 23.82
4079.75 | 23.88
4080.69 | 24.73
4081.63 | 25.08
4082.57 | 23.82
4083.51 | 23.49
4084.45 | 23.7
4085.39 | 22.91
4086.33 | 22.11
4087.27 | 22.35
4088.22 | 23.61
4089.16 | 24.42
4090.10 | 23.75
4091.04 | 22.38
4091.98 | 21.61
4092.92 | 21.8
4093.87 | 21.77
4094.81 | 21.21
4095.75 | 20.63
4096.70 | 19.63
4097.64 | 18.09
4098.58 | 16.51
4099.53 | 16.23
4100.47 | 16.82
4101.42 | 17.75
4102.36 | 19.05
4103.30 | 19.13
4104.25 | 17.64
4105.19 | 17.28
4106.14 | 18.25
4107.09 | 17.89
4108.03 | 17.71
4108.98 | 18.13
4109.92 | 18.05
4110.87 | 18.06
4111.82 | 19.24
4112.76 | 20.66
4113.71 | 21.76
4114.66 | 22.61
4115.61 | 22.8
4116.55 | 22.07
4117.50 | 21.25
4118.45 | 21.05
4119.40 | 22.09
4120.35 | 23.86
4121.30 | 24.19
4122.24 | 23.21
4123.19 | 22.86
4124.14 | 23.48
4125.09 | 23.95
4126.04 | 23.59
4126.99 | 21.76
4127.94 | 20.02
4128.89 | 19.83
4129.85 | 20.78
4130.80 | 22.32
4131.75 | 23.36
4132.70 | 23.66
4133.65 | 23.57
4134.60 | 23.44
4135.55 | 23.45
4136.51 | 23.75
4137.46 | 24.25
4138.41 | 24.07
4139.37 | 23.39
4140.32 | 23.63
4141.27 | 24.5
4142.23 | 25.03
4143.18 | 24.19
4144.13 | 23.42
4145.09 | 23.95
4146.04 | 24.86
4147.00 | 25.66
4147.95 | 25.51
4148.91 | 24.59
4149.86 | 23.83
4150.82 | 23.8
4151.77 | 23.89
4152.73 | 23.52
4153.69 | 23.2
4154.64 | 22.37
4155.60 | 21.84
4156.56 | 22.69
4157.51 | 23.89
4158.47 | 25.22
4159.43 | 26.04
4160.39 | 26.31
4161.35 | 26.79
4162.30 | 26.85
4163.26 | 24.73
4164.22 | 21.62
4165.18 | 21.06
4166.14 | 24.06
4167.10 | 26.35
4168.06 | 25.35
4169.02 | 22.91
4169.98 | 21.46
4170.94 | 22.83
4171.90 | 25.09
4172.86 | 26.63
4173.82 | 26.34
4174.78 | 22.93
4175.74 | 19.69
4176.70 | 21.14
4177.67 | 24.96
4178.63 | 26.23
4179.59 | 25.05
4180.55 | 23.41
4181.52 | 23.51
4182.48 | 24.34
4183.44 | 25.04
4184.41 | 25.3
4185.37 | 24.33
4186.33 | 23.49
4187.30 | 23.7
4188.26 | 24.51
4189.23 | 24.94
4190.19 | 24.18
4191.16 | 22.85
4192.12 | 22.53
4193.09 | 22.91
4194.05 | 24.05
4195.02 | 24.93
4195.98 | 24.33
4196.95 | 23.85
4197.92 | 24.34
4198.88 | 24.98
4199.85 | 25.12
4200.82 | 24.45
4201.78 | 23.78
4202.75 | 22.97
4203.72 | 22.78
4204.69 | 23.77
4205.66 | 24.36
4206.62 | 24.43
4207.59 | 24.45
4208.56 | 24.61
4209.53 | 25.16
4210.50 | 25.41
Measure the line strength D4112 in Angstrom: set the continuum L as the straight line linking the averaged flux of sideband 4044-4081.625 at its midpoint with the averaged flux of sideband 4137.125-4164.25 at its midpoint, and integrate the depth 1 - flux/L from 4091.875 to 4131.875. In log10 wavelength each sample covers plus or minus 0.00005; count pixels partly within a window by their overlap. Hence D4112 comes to 6.3 Angstrom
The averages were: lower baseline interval 24.2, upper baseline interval 24.3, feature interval 20.4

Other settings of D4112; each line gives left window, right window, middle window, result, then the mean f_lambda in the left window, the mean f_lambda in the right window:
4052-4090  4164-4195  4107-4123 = 1.9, 23.9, 23.9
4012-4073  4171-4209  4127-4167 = 0.9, 24.7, 24.1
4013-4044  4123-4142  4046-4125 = 5.1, 25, 23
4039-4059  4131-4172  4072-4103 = 2.9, 24.1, 24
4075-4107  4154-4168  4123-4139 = 0.1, 21.3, 24.3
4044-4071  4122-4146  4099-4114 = 3.4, 24.3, 23.2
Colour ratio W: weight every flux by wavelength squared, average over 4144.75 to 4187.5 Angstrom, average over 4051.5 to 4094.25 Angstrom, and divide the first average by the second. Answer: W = 1.1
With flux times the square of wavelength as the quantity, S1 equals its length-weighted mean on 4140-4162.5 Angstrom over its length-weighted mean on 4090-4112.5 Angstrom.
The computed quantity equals 1.31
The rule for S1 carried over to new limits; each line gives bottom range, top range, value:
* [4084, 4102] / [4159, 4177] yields 1.20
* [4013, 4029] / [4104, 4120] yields 0.84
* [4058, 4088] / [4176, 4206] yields 1.06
